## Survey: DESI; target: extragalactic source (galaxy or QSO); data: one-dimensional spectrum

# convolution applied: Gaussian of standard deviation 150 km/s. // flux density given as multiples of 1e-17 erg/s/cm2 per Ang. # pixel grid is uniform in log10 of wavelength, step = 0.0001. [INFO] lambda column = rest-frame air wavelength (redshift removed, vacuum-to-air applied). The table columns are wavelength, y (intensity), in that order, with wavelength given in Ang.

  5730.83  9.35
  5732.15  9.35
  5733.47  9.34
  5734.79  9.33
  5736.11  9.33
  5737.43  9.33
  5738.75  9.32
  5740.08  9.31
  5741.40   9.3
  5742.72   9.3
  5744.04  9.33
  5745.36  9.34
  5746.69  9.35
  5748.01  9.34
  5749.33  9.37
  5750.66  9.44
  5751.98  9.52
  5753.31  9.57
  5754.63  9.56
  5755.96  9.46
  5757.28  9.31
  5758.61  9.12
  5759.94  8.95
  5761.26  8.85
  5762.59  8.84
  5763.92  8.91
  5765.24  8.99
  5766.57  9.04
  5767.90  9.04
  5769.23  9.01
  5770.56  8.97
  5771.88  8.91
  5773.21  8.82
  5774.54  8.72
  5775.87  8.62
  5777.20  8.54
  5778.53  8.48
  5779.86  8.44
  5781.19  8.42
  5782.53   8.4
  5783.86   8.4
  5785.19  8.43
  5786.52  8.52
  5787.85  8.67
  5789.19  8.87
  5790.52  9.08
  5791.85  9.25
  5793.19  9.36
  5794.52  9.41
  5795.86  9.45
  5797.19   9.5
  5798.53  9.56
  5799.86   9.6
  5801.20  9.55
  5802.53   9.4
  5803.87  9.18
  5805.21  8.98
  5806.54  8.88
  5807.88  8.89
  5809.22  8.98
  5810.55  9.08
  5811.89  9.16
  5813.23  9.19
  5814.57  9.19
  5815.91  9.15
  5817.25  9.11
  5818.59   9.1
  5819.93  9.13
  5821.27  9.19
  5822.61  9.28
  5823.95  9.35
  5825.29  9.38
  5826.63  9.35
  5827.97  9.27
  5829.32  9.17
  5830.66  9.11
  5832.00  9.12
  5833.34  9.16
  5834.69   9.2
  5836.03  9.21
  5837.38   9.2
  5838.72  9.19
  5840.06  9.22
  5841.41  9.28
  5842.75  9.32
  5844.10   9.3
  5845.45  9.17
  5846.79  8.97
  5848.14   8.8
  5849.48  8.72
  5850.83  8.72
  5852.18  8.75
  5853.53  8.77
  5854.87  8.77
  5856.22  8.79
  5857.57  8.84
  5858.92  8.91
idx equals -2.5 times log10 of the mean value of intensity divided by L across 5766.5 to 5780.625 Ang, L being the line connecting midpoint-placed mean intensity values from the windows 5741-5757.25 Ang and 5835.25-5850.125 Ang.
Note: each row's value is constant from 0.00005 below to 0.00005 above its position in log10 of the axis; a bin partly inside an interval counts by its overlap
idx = 0.068 mag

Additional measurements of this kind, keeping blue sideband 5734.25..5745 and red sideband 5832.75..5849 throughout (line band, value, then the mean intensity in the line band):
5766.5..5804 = 0.036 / 8.95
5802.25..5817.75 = 0.015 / 9.09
